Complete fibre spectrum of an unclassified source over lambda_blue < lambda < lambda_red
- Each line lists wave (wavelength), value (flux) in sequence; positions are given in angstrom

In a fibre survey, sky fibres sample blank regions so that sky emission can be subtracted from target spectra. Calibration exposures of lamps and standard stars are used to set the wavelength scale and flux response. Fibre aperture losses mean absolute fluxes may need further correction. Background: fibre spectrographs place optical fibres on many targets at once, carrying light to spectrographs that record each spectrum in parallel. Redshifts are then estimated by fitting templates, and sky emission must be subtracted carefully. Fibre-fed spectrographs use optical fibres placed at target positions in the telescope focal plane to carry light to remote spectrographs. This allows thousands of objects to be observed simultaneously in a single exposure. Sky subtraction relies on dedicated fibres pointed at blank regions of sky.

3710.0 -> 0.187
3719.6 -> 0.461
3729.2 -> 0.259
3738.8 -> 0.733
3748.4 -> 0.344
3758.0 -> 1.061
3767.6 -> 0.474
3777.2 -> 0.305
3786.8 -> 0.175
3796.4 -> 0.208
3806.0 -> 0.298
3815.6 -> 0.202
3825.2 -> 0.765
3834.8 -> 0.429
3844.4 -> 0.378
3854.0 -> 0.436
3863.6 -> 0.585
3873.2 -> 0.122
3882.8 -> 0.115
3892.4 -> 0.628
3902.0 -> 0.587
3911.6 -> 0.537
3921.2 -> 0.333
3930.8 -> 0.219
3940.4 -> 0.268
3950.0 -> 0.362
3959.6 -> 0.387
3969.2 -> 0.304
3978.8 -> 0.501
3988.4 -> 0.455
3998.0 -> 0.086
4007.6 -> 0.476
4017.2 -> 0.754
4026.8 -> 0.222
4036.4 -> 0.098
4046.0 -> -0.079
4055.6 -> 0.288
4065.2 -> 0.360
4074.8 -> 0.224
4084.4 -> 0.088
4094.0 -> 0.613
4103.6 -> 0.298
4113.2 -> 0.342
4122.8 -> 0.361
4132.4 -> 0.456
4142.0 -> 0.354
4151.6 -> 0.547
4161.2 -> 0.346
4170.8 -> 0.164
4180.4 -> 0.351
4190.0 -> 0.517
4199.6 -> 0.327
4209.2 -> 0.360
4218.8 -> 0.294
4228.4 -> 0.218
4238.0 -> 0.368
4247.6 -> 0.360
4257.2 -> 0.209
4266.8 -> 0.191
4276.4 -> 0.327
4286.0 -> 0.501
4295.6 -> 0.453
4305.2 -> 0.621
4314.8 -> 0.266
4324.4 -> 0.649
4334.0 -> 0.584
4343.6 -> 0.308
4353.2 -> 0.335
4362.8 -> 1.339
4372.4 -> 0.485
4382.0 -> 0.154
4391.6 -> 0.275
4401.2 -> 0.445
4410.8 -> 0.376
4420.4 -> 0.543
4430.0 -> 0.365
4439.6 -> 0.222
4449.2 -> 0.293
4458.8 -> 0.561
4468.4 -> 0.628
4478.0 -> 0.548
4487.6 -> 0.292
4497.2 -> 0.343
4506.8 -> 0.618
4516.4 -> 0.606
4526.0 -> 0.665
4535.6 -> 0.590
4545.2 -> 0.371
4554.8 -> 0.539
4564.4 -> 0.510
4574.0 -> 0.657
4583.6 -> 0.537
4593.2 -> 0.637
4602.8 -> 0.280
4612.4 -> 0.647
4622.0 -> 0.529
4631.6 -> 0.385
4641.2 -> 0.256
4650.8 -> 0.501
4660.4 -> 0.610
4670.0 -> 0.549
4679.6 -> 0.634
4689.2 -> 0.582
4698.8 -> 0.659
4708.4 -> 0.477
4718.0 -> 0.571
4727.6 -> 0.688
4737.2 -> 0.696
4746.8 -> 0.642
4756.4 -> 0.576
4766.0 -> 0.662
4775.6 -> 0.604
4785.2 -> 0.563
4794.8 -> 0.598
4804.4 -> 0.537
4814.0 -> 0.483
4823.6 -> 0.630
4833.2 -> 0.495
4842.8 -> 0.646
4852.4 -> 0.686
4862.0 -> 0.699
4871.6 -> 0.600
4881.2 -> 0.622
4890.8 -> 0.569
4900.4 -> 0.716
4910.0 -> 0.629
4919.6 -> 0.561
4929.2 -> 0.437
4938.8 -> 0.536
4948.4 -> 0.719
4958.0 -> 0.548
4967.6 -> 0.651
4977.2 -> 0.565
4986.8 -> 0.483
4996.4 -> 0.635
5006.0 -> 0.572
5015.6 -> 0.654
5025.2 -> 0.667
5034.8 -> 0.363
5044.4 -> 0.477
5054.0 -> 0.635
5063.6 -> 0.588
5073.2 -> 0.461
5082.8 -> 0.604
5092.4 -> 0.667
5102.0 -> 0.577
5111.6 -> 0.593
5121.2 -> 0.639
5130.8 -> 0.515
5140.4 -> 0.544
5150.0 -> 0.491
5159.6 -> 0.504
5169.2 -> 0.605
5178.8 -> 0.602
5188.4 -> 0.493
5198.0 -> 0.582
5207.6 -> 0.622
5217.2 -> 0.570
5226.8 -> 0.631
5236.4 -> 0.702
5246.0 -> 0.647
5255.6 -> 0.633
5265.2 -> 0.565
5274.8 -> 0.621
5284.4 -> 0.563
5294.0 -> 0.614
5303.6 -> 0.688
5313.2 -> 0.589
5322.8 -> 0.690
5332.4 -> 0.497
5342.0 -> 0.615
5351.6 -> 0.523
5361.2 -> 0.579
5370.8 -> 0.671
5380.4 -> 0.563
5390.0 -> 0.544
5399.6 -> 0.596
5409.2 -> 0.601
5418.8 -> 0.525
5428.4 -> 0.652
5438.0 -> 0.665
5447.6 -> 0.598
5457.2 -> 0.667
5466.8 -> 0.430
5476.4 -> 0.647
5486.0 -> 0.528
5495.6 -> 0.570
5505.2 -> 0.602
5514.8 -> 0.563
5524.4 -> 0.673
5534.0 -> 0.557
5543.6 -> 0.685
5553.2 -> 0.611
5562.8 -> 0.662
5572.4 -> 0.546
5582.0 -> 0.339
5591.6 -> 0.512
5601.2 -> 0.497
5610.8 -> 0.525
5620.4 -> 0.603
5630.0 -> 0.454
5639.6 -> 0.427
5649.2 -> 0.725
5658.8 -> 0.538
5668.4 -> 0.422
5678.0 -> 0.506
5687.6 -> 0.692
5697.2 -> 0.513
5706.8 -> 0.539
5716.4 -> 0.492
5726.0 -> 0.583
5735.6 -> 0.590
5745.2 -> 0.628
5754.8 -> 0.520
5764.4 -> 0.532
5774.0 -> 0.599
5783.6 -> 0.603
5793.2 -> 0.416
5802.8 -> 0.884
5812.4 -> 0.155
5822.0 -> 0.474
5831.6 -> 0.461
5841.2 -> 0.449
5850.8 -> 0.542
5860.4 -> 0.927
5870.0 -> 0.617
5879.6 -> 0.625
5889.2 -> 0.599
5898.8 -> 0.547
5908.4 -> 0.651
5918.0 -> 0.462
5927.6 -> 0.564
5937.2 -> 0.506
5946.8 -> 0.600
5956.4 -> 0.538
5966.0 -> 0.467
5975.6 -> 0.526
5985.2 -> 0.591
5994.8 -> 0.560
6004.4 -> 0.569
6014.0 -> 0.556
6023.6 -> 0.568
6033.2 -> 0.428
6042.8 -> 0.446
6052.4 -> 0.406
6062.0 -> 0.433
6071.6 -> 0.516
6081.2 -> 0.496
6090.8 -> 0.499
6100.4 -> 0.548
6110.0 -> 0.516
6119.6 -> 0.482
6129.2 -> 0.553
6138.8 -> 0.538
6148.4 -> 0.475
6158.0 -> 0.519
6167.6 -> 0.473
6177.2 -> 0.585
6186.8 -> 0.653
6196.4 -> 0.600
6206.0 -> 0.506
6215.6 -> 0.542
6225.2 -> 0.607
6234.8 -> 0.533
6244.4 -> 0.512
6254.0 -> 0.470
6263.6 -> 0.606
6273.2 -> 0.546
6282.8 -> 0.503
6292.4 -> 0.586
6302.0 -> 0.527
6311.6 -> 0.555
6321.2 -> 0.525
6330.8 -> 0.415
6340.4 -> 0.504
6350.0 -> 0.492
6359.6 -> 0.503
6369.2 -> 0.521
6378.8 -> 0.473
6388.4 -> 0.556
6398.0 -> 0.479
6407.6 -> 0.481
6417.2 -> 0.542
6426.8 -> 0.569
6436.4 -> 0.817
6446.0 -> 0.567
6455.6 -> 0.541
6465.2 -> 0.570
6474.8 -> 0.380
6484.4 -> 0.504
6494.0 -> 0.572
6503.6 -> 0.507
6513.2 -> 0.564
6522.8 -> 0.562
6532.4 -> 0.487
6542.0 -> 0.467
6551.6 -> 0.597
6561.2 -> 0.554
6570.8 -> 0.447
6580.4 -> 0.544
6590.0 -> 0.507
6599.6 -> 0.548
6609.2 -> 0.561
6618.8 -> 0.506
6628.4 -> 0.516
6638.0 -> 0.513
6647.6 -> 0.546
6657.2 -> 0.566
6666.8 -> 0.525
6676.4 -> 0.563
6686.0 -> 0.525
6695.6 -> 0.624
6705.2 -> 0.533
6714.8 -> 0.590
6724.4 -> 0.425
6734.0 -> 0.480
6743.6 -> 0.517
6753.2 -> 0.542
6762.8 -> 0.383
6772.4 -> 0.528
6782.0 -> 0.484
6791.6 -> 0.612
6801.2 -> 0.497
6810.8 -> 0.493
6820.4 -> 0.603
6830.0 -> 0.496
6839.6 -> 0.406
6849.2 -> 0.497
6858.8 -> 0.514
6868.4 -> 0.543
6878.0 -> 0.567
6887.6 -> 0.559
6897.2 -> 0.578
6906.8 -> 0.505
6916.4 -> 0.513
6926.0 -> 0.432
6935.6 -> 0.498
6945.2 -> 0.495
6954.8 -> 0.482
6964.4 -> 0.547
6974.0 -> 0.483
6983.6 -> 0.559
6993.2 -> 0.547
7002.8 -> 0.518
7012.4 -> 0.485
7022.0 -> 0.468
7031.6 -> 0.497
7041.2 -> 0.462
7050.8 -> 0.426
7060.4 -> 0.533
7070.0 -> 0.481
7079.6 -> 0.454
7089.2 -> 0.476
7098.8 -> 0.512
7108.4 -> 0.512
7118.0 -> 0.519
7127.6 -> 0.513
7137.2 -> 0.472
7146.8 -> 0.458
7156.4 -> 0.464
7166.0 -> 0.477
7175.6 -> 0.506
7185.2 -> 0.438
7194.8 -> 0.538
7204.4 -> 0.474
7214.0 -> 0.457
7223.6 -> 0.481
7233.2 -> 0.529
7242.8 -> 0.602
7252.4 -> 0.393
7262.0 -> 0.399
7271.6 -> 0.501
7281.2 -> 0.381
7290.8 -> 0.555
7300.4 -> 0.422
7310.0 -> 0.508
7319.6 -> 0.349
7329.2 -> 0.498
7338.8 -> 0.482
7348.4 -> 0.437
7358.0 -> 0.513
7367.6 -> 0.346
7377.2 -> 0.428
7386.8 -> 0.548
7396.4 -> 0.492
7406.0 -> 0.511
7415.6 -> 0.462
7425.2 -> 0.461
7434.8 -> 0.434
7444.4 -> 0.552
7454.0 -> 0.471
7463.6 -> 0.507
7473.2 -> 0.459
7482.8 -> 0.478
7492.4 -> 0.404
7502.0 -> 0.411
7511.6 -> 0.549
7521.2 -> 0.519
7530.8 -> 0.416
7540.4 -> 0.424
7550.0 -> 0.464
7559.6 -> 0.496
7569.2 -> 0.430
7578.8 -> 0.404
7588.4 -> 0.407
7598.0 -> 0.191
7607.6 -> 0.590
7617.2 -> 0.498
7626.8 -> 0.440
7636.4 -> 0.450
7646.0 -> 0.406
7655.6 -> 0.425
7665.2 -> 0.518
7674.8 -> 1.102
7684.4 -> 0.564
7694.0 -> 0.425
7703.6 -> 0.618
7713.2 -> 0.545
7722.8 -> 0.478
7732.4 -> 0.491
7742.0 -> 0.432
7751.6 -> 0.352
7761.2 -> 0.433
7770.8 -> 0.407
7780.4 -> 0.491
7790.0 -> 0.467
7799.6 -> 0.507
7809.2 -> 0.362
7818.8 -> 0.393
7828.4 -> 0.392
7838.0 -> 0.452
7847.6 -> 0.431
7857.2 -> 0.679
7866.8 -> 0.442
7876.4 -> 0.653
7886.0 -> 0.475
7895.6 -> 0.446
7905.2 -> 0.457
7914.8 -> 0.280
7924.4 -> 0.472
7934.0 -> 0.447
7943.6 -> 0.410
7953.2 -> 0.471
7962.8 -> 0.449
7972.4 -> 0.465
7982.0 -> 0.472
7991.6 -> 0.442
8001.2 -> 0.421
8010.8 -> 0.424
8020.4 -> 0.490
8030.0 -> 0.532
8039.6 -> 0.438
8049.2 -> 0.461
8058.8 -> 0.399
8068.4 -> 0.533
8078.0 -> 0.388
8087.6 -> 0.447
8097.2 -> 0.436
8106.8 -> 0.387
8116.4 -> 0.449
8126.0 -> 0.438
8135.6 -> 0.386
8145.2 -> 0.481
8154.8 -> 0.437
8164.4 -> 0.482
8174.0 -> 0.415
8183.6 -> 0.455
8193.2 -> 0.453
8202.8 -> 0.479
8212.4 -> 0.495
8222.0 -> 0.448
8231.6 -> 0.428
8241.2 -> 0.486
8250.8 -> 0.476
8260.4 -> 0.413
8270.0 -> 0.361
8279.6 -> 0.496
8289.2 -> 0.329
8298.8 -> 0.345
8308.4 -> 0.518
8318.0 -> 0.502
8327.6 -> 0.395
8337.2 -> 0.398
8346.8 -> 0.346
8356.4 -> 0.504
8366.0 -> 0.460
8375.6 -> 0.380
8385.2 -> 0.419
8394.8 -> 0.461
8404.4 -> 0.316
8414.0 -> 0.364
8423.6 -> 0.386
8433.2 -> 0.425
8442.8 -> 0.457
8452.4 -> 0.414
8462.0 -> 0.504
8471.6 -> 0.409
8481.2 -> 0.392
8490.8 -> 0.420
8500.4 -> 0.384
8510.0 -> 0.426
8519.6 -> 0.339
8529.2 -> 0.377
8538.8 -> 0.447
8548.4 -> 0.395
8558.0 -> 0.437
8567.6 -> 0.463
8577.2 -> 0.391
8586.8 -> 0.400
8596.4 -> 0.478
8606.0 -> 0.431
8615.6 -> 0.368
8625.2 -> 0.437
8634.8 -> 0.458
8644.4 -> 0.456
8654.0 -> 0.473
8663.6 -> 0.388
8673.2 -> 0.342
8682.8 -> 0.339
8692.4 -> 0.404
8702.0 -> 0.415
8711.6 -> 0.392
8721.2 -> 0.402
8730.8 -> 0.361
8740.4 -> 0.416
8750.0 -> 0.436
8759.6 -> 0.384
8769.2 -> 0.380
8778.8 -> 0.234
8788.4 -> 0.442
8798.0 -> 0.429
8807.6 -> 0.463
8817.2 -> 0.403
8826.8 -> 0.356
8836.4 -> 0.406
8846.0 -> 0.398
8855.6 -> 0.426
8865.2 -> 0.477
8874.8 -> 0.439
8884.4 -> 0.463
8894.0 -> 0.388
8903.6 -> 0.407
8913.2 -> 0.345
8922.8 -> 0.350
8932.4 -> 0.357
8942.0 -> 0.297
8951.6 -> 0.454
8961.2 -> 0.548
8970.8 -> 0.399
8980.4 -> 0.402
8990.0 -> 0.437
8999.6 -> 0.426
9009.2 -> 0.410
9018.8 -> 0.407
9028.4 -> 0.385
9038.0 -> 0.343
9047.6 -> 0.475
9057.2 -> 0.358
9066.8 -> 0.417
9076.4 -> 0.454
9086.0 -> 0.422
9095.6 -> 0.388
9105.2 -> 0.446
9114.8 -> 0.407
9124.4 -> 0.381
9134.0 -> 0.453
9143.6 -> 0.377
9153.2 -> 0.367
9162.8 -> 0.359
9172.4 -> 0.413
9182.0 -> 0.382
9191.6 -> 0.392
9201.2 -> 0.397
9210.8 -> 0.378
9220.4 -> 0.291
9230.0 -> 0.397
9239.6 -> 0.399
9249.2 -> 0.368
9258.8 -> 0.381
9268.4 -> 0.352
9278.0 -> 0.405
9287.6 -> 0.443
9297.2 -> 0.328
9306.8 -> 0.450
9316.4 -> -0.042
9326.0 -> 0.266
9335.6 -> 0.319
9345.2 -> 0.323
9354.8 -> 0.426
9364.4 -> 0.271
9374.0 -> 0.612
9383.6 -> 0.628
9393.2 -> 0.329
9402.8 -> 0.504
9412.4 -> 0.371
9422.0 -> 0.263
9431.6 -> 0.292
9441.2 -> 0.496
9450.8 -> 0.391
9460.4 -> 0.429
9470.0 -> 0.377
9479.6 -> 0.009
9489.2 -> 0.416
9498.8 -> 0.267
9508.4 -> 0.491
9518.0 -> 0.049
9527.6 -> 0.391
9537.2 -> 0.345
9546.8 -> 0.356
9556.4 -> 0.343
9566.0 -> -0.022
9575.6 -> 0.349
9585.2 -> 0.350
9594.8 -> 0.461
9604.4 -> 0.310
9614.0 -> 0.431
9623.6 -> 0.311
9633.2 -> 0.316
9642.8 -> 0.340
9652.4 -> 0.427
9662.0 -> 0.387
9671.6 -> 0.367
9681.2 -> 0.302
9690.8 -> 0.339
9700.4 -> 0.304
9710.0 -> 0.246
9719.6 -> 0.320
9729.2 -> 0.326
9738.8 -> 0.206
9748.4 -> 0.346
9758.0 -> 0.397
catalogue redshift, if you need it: 0.17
